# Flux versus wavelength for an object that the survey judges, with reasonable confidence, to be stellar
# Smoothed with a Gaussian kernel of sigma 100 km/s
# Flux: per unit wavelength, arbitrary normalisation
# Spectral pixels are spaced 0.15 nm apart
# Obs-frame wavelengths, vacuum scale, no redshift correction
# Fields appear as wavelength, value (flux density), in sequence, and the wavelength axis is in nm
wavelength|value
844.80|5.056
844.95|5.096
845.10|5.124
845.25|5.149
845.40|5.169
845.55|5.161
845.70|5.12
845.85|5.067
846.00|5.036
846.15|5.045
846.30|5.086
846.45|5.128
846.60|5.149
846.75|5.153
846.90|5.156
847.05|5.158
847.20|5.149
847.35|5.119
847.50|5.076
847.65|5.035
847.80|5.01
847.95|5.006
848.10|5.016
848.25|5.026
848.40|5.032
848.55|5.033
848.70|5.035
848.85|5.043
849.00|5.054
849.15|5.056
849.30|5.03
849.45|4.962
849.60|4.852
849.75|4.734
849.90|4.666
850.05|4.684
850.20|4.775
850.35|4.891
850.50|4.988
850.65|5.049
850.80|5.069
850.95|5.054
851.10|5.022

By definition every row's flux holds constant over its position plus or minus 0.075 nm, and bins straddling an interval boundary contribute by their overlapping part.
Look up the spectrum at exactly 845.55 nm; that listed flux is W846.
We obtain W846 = 5.161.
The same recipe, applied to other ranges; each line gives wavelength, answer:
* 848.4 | 5.032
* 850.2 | 4.775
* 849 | 5.054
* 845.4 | 5.169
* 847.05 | 5.158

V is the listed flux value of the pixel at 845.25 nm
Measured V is 5.149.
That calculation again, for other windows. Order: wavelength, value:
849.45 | 4.962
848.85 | 5.043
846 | 5.036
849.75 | 4.734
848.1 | 5.016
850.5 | 4.988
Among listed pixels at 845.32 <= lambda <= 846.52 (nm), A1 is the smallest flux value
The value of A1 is 5.036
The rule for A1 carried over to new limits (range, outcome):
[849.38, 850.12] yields 4.666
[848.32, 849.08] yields 5.032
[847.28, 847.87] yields 5.01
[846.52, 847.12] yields 5.149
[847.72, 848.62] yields 5.006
